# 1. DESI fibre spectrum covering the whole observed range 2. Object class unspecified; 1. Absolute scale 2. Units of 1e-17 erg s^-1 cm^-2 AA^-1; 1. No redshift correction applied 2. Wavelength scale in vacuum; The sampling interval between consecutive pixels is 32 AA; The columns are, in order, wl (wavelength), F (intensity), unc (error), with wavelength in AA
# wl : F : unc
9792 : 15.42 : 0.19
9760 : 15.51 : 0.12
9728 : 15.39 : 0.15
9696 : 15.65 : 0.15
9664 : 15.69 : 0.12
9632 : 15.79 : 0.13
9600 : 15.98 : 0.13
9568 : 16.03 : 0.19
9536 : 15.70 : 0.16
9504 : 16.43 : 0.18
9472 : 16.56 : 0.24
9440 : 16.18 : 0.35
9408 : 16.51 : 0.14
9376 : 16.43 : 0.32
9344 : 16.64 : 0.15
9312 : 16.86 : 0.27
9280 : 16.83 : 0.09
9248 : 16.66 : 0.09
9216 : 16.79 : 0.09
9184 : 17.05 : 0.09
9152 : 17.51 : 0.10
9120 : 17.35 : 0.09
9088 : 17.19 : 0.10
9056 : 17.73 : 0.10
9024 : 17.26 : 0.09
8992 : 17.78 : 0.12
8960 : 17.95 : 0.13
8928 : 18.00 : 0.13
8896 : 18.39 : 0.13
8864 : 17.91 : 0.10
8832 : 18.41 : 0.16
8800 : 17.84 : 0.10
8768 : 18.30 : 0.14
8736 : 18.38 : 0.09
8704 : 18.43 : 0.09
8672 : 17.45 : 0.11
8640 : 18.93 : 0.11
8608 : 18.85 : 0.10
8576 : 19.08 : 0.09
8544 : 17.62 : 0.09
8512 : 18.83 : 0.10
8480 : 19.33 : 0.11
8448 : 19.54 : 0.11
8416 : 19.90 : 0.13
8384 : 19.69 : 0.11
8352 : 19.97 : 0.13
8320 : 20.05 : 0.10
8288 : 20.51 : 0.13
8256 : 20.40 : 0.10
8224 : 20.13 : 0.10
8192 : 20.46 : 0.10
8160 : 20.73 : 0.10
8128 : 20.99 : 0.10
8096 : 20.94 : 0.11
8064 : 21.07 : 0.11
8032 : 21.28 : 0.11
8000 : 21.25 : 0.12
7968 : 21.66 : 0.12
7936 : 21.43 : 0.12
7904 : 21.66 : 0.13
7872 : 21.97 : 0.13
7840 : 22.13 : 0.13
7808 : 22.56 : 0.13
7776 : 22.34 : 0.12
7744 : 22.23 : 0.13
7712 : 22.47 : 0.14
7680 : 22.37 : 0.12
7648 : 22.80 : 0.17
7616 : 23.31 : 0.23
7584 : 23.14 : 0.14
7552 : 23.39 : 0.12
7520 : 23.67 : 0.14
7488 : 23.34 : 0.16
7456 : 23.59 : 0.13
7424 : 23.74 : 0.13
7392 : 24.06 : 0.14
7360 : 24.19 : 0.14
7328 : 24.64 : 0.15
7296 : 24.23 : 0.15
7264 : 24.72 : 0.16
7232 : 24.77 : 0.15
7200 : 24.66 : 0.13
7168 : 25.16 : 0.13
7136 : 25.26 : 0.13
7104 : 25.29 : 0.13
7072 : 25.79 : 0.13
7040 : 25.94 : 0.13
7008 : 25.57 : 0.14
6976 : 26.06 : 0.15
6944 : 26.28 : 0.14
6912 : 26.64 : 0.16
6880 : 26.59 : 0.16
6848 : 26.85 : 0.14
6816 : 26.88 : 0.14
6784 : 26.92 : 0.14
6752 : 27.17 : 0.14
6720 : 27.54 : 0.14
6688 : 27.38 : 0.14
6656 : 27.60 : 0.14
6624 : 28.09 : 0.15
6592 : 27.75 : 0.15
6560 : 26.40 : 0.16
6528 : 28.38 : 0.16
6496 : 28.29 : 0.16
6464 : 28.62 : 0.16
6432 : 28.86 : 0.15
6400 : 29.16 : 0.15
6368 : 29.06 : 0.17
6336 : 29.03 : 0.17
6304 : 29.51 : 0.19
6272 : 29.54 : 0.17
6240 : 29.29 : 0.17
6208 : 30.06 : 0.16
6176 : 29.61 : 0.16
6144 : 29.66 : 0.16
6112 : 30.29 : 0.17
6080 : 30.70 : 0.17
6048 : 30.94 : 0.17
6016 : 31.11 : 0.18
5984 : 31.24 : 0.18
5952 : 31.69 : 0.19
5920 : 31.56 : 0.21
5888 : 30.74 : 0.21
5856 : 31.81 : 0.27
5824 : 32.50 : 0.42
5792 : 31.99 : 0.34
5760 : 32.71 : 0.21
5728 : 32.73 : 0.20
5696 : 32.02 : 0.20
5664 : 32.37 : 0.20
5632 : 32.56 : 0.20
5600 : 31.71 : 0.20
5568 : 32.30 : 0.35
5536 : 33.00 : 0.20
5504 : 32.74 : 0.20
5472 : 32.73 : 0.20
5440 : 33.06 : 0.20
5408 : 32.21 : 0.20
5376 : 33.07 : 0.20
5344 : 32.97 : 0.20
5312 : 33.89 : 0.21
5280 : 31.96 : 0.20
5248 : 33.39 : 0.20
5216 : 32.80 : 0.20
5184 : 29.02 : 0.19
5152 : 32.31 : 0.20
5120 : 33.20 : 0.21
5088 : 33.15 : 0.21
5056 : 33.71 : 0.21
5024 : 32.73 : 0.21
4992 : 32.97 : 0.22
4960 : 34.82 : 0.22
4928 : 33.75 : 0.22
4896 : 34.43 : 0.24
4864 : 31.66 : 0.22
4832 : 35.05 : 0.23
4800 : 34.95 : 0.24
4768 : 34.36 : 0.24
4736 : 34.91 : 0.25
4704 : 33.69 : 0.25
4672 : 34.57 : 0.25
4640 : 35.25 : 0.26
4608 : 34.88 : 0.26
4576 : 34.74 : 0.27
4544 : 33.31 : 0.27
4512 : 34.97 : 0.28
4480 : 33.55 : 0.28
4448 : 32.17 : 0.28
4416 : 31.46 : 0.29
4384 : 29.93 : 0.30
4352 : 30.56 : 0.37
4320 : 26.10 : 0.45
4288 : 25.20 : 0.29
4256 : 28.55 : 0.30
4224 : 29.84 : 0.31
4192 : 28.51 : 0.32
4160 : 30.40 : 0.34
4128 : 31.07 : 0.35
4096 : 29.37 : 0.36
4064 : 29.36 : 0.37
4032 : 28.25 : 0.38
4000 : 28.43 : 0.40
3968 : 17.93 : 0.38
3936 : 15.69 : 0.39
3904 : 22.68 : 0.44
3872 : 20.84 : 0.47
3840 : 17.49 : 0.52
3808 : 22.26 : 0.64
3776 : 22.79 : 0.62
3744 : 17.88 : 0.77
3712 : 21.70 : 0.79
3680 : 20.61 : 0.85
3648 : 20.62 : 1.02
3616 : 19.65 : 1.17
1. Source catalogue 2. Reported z 0.00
